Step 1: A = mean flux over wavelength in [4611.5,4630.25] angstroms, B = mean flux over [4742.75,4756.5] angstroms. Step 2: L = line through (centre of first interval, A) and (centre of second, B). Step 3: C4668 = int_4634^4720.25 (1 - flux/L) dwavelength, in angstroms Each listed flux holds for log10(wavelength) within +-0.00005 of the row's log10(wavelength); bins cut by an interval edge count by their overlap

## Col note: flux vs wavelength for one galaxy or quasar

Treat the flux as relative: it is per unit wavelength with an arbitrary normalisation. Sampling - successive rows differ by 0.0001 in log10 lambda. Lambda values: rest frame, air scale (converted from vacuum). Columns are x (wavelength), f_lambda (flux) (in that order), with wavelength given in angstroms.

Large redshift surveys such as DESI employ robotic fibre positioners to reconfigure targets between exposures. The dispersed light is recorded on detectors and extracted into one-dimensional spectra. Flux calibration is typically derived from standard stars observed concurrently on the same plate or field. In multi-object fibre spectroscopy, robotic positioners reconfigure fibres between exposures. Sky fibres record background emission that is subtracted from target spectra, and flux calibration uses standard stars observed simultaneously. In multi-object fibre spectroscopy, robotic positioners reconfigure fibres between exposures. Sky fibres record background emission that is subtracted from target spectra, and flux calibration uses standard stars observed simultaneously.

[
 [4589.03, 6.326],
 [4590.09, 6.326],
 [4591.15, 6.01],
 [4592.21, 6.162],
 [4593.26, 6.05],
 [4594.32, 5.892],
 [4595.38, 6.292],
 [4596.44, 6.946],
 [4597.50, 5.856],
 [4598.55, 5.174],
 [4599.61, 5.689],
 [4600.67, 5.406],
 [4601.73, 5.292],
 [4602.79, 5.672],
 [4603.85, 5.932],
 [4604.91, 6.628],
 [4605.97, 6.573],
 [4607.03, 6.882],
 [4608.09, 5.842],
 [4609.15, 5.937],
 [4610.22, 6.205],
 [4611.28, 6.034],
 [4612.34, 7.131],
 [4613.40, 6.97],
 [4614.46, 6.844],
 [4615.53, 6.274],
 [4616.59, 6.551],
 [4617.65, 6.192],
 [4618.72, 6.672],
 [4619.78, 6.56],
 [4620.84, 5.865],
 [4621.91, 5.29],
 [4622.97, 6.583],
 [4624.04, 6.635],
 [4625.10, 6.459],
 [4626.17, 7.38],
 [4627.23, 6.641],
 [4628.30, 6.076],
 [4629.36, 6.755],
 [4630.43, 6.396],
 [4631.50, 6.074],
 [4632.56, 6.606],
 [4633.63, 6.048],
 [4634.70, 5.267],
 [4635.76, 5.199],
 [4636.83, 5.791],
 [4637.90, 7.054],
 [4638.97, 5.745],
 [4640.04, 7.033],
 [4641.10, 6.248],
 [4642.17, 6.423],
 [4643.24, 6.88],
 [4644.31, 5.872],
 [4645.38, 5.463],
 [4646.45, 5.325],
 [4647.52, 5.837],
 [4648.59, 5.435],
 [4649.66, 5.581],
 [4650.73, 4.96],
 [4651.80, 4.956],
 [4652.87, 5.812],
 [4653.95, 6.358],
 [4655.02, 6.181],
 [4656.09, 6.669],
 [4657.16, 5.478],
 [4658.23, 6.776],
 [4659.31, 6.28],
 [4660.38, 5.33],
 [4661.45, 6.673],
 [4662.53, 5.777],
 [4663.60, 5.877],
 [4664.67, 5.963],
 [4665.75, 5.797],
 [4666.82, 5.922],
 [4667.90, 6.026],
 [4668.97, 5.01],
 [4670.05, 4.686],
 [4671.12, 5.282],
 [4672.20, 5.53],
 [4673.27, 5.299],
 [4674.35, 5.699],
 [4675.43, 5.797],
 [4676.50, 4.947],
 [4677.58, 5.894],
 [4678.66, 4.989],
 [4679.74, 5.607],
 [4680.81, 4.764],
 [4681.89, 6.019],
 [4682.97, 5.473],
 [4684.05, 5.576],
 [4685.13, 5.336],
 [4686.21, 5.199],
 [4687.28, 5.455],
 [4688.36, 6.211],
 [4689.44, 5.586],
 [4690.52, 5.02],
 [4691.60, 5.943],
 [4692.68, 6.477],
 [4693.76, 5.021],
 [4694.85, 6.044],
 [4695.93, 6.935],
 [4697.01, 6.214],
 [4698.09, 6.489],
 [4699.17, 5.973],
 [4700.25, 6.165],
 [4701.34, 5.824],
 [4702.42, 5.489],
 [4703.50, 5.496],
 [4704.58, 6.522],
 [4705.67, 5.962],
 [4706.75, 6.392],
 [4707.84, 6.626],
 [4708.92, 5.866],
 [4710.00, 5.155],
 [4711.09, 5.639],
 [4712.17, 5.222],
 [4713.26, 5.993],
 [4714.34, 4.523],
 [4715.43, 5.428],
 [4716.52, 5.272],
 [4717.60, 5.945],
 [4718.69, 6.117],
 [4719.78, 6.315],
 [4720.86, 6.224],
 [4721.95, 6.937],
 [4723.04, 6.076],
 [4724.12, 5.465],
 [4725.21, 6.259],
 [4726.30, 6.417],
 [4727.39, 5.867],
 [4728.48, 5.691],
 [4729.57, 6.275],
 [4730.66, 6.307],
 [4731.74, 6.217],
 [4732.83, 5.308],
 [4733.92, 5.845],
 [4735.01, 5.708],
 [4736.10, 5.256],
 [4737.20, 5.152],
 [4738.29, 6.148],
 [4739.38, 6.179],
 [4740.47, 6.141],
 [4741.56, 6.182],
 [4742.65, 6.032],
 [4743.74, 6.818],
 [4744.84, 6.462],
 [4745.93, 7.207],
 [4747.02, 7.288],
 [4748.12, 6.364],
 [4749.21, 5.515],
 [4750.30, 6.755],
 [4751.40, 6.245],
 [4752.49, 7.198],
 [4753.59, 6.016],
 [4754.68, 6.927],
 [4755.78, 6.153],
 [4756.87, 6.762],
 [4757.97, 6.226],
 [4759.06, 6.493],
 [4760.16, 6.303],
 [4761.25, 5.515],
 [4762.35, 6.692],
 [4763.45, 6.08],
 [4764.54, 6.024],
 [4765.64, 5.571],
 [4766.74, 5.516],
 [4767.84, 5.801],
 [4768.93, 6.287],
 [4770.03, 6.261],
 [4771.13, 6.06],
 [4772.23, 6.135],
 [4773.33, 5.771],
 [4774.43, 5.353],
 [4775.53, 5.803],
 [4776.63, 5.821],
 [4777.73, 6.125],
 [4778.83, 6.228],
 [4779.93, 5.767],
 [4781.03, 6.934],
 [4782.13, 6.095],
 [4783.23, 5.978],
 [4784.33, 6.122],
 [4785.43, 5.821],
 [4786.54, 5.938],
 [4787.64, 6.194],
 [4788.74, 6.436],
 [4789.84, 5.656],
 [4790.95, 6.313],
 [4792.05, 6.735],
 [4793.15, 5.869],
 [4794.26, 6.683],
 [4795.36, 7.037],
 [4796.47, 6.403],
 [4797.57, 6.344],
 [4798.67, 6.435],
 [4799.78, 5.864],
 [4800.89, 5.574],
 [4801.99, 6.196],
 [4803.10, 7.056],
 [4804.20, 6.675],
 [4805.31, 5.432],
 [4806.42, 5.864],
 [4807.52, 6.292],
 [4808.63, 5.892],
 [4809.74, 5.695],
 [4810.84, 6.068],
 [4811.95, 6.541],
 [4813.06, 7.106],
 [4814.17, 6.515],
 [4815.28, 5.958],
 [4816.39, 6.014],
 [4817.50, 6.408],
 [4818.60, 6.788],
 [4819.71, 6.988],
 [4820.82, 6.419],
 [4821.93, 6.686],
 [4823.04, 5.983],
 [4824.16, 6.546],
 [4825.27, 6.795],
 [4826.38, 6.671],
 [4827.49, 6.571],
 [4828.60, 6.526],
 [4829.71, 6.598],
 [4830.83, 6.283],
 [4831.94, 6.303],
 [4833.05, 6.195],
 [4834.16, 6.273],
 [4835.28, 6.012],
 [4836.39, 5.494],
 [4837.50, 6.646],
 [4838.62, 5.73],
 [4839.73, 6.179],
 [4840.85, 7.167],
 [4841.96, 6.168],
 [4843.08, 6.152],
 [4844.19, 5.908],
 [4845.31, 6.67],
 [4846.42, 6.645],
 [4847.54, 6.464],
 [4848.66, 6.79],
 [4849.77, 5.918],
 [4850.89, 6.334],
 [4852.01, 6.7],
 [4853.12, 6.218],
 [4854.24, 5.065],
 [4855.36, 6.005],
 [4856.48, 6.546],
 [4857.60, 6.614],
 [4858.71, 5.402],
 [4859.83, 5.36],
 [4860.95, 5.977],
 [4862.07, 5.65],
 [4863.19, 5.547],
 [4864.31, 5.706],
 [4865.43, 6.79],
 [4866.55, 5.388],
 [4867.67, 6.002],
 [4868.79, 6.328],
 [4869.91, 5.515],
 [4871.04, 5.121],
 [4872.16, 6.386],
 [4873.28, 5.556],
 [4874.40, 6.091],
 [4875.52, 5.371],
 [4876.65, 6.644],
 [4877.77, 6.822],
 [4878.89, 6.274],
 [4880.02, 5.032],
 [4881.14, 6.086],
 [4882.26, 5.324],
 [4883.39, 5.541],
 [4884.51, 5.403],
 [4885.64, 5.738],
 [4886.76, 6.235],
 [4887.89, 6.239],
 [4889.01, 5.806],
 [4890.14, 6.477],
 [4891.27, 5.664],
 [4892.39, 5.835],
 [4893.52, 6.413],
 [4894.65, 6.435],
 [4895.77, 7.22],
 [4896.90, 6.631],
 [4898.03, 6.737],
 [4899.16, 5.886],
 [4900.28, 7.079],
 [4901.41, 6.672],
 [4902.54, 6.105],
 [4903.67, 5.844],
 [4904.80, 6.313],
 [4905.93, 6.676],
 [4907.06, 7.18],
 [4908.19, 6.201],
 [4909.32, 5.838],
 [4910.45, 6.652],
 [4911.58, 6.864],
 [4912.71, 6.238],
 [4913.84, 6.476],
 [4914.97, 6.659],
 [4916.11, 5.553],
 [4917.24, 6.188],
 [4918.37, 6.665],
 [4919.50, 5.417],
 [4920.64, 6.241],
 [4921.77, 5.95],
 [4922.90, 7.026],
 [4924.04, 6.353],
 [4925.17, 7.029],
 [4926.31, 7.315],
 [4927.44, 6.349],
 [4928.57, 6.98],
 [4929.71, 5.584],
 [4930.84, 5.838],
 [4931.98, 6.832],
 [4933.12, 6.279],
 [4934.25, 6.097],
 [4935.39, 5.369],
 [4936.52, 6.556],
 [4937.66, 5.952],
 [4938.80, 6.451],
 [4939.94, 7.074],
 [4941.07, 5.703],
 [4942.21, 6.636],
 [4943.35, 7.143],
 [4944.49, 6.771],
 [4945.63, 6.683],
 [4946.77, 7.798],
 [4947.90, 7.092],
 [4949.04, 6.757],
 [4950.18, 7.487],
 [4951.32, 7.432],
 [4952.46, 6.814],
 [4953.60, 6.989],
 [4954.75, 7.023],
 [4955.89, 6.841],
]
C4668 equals 10.0 angstroms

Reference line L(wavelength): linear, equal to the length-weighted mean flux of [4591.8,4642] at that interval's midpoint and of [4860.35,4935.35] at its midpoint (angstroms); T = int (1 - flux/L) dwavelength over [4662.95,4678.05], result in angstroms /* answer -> 1.6 angstroms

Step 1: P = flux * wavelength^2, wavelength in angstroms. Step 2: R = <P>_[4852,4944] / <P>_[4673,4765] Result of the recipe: 1.12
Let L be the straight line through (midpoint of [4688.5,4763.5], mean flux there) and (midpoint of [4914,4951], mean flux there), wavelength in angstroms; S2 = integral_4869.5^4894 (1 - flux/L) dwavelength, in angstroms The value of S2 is 1.9 angstroms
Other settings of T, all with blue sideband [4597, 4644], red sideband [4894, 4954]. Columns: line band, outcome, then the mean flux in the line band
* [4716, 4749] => 1.2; 6.11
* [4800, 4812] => 0.6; 6.09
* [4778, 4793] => 0.6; 6.16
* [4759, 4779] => 1.3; 5.97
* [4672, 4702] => 2.9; 5.7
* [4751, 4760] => -0.2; 6.5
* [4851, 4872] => 1.8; 5.9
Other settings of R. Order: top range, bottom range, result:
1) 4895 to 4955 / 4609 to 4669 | 1.20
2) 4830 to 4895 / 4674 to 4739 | 1.11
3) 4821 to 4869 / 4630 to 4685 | 1.16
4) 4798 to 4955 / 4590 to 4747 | 1.15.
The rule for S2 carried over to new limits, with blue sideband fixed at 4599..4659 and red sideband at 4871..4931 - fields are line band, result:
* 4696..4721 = 1.2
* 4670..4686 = 2.0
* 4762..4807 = 0.6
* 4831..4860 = 0.1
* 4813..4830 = -0.8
